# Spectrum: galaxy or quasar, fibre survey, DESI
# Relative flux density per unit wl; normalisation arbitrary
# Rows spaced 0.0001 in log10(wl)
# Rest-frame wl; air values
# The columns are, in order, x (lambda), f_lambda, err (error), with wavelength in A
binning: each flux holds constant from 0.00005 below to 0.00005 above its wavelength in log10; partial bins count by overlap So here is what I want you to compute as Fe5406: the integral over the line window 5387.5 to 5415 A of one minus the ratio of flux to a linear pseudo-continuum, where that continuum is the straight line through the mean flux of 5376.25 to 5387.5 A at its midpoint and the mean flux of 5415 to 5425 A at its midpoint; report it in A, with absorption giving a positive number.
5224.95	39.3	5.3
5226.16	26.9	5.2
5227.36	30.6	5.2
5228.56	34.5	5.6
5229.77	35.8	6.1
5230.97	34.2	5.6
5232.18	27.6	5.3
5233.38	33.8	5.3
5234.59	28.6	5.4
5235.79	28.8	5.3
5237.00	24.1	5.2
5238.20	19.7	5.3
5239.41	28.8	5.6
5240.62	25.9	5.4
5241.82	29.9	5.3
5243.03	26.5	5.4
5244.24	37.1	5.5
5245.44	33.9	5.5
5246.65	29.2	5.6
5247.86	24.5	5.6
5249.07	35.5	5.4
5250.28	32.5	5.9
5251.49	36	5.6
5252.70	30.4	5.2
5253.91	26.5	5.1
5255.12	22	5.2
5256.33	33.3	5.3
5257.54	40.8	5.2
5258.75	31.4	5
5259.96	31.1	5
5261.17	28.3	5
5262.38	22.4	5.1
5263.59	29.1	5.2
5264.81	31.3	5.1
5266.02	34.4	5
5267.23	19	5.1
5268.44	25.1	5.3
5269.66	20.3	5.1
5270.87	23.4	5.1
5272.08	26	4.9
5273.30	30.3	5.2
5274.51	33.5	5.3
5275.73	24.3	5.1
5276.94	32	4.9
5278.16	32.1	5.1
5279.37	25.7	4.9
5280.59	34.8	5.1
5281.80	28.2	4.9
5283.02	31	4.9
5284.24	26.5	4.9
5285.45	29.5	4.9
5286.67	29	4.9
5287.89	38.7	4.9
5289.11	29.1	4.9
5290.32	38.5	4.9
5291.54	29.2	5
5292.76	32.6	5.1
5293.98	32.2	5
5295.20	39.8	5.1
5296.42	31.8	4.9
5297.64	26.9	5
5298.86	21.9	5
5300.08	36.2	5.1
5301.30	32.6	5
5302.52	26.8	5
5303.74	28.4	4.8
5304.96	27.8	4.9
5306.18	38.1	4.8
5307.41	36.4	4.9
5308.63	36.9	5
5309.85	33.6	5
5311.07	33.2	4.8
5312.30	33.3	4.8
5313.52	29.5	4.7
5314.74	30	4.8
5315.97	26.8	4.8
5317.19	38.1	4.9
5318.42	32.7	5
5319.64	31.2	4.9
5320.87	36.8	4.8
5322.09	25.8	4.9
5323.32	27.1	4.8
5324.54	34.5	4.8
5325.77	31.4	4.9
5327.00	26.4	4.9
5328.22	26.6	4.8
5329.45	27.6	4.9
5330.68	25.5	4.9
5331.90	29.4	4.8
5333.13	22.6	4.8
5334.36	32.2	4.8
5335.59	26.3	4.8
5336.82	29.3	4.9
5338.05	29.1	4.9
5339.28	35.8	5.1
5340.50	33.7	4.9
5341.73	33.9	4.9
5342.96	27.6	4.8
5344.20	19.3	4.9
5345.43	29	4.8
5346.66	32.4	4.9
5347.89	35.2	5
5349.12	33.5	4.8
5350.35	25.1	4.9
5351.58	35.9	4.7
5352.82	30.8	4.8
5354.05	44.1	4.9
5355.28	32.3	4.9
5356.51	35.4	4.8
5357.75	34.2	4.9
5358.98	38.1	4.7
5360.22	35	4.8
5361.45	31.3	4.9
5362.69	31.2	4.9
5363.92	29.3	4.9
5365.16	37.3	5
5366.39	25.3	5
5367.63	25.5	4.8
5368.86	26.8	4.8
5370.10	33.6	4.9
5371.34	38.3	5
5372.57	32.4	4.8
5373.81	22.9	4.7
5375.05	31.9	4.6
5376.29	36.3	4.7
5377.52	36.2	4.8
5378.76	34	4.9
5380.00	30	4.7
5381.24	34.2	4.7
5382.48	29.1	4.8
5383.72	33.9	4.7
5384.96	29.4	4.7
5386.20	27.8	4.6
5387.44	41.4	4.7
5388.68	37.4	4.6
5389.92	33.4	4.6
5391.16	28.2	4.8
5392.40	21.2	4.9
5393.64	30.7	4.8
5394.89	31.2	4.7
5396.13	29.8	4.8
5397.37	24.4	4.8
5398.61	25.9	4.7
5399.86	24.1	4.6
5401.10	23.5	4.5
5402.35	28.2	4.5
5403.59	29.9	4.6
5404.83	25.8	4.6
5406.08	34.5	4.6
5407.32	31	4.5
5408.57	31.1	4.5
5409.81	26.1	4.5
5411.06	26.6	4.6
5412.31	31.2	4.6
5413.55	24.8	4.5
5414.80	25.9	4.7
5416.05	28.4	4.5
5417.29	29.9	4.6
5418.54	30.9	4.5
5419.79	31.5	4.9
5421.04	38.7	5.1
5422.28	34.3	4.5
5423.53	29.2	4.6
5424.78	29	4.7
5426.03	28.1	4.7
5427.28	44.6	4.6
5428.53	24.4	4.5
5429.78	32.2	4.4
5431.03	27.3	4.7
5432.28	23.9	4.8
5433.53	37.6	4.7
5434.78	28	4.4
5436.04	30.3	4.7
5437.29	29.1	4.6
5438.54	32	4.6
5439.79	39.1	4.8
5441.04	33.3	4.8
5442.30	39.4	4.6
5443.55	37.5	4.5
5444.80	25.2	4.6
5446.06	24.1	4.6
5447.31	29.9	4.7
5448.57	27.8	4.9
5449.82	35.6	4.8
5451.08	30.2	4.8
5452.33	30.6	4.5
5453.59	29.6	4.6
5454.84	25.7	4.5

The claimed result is 2.8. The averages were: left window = 32.7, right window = 31.4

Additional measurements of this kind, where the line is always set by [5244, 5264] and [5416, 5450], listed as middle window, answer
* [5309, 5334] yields 0.7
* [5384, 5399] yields 0.5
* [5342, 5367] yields -0.8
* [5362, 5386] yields -0.1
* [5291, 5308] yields -0.3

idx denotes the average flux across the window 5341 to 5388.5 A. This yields 32.2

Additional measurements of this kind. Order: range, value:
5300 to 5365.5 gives 31.5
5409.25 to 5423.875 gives 29.8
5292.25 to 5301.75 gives 31.7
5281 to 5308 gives 31.4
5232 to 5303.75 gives 29.7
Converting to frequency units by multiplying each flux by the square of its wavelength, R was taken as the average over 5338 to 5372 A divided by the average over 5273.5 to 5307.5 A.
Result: 1.06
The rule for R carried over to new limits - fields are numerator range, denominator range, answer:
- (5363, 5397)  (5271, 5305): 1.06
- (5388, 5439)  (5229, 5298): 1.05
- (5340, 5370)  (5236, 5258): 1.11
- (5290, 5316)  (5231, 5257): 1.11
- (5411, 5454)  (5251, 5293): 1.11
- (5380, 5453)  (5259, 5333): 1.05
